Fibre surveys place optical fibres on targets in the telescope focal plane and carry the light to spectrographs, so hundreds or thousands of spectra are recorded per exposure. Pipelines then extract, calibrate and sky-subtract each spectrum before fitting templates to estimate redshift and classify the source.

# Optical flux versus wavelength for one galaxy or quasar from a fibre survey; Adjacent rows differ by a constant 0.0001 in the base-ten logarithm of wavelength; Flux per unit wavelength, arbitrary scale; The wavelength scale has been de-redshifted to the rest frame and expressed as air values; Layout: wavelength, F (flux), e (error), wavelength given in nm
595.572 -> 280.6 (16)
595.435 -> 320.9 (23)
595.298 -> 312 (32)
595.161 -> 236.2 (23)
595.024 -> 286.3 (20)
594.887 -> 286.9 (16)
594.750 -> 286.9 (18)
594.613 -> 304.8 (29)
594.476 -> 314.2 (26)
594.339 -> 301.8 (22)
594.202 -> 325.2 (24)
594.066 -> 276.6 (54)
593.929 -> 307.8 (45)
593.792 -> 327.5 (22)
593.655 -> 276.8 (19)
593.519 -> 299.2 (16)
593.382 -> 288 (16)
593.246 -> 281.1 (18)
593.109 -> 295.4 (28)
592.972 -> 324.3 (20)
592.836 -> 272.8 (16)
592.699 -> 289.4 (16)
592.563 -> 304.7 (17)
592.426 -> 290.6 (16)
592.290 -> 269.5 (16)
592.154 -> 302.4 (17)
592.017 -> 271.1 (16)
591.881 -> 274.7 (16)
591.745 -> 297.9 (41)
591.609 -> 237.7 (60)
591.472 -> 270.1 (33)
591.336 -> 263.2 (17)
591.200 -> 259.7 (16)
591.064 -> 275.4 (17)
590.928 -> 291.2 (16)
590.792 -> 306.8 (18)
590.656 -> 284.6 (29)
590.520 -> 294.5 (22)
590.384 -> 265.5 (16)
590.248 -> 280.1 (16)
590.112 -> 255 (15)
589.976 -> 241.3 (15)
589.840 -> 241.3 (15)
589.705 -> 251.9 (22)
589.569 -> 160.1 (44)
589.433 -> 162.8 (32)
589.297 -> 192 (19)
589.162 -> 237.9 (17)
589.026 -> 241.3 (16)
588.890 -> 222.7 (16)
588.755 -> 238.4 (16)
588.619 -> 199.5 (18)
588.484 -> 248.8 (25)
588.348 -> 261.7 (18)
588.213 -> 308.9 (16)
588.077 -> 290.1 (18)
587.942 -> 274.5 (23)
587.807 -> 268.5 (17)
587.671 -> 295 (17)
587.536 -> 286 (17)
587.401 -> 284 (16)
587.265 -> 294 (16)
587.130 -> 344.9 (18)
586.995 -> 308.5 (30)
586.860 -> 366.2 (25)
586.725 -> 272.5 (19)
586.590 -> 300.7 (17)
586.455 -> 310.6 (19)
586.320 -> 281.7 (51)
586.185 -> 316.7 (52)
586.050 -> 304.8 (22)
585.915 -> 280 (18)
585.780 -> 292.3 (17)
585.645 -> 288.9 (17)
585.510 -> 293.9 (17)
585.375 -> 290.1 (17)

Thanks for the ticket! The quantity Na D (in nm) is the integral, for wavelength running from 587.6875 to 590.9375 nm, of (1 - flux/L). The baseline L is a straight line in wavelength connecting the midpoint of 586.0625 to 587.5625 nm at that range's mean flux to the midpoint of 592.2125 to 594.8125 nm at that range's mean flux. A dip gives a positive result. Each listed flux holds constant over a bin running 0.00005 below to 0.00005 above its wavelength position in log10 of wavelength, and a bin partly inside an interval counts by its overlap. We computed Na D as 0.56 nm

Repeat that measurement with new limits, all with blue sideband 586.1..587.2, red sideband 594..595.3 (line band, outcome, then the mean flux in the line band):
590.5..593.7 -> 0.16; 284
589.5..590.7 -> 0.20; 252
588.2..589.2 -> 0.21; 242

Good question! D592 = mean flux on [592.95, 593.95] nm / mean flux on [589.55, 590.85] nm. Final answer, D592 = 1.1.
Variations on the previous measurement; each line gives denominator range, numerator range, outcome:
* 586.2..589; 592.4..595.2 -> 1.04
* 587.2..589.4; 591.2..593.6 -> 1.10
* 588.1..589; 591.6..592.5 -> 1.13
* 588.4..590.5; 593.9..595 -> 1.30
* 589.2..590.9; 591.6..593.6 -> 1.17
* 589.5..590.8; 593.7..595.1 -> 1.18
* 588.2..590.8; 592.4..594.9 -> 1.23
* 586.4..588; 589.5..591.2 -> 0.87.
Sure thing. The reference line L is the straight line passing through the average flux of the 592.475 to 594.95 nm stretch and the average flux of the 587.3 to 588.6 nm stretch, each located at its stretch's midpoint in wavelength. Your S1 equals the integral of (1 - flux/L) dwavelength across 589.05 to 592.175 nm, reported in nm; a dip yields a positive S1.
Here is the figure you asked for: 0.33 nm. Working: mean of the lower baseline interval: 277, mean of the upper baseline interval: 298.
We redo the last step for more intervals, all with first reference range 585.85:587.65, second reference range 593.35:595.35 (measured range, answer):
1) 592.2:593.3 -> 0.02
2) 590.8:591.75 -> 0.09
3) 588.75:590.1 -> 0.36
